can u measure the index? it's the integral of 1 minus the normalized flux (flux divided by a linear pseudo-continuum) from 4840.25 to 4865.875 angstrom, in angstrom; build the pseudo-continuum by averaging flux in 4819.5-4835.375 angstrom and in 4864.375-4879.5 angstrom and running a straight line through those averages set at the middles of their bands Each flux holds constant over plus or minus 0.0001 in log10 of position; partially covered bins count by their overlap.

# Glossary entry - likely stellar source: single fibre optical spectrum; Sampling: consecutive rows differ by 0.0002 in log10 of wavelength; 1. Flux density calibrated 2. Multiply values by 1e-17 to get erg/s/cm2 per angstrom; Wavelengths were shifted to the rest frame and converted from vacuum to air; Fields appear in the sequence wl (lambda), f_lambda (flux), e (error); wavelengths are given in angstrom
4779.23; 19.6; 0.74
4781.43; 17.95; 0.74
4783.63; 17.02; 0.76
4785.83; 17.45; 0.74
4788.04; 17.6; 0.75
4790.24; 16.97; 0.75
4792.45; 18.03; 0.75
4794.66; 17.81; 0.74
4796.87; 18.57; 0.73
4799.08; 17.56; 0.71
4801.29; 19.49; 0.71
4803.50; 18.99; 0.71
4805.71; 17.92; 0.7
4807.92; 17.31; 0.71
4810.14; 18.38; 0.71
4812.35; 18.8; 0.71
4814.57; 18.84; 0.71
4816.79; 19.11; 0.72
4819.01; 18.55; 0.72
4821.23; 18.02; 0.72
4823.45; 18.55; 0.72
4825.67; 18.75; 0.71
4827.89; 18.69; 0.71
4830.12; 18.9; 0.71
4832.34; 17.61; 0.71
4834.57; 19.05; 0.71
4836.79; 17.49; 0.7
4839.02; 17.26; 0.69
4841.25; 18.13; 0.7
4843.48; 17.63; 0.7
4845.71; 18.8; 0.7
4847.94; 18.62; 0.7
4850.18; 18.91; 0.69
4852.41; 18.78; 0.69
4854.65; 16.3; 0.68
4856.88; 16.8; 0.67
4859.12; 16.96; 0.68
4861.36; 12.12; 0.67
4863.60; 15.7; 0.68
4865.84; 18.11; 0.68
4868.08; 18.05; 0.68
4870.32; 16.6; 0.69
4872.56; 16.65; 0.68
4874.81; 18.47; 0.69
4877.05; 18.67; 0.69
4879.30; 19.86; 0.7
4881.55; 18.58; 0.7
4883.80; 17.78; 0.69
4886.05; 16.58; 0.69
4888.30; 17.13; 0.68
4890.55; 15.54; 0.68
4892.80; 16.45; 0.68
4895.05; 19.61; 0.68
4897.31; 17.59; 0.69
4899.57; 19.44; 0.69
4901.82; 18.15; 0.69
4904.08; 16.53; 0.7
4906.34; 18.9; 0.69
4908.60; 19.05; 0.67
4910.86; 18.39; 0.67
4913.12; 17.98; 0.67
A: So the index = 1.4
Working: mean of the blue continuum 18.5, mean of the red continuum 17.9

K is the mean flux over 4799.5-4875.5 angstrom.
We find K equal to 17.9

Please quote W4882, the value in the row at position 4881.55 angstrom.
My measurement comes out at 18.58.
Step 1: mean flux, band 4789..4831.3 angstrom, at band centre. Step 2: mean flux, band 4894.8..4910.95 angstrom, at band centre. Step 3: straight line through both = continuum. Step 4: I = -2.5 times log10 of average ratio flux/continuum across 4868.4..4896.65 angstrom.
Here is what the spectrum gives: 0.043 mag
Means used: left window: 18.4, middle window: 17.7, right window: 18.4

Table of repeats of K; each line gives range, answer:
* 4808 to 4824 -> 18.5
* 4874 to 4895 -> 17.8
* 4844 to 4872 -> 17.1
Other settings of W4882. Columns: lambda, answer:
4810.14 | 18.38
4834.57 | 19.05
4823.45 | 18.55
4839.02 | 17.26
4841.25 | 18.13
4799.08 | 17.56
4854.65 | 16.3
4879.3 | 19.86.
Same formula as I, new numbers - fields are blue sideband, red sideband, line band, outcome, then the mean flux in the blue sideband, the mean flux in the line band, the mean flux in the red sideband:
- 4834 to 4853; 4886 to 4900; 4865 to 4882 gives -0.021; 18.3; 18.1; 17.4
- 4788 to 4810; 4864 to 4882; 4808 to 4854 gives -0.021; 18.1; 18.4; 18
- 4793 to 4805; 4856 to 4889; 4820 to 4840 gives -0.021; 18.4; 18.3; 17.2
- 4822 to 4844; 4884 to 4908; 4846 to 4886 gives 0.027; 18.2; 17.5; 17.6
